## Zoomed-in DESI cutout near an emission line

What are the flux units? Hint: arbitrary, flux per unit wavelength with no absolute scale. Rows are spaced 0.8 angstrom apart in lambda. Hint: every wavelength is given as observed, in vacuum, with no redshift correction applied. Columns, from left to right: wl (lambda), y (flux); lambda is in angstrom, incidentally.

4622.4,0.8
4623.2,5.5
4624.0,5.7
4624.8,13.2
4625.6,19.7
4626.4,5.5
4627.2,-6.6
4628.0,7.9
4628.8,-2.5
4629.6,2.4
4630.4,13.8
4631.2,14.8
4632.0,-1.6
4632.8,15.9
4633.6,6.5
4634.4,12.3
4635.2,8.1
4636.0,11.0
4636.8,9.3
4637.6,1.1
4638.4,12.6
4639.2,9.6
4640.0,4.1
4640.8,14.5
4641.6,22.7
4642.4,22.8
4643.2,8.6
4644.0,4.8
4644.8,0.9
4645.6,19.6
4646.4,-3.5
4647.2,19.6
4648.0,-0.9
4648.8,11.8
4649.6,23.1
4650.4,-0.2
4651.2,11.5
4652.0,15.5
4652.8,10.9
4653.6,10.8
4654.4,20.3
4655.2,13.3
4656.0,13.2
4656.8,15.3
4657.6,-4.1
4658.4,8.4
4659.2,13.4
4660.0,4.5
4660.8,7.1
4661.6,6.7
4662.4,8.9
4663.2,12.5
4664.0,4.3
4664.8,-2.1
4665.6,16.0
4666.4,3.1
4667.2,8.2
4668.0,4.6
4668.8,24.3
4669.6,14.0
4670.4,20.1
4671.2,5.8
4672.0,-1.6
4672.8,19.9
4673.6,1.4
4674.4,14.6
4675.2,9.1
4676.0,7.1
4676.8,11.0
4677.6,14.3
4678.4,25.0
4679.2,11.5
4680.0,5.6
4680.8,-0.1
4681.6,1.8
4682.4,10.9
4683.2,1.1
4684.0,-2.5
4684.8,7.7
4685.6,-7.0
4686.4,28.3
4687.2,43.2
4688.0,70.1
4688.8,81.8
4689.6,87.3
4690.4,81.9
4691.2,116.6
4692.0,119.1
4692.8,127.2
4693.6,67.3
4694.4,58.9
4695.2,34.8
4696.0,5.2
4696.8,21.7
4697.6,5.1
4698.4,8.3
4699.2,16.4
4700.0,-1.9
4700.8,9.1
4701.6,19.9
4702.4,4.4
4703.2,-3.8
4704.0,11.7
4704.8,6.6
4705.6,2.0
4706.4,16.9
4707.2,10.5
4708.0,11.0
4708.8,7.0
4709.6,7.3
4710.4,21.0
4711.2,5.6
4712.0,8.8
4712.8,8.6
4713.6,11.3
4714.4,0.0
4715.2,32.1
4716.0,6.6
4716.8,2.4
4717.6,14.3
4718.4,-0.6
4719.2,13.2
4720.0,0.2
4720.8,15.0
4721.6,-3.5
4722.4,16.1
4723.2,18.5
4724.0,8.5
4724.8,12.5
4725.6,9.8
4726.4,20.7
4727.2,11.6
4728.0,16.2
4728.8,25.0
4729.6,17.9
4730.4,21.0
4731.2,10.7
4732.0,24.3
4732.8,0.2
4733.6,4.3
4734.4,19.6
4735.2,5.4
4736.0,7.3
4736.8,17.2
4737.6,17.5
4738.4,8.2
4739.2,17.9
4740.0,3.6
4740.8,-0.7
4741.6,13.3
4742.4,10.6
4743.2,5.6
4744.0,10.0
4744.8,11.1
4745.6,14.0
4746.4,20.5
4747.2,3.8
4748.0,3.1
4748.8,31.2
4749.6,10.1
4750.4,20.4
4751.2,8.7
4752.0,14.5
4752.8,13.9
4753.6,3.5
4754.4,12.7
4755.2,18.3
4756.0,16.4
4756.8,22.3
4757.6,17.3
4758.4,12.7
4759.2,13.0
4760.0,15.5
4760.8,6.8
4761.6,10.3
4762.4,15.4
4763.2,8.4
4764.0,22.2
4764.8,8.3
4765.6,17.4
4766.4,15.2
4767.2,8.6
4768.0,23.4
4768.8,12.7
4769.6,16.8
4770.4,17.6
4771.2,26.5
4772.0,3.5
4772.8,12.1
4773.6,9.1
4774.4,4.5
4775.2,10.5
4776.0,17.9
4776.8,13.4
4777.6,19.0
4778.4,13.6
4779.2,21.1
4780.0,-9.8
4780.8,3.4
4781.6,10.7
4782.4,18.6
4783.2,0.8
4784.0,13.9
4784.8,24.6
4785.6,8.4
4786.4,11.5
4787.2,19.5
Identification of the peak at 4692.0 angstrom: [O II] 3727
